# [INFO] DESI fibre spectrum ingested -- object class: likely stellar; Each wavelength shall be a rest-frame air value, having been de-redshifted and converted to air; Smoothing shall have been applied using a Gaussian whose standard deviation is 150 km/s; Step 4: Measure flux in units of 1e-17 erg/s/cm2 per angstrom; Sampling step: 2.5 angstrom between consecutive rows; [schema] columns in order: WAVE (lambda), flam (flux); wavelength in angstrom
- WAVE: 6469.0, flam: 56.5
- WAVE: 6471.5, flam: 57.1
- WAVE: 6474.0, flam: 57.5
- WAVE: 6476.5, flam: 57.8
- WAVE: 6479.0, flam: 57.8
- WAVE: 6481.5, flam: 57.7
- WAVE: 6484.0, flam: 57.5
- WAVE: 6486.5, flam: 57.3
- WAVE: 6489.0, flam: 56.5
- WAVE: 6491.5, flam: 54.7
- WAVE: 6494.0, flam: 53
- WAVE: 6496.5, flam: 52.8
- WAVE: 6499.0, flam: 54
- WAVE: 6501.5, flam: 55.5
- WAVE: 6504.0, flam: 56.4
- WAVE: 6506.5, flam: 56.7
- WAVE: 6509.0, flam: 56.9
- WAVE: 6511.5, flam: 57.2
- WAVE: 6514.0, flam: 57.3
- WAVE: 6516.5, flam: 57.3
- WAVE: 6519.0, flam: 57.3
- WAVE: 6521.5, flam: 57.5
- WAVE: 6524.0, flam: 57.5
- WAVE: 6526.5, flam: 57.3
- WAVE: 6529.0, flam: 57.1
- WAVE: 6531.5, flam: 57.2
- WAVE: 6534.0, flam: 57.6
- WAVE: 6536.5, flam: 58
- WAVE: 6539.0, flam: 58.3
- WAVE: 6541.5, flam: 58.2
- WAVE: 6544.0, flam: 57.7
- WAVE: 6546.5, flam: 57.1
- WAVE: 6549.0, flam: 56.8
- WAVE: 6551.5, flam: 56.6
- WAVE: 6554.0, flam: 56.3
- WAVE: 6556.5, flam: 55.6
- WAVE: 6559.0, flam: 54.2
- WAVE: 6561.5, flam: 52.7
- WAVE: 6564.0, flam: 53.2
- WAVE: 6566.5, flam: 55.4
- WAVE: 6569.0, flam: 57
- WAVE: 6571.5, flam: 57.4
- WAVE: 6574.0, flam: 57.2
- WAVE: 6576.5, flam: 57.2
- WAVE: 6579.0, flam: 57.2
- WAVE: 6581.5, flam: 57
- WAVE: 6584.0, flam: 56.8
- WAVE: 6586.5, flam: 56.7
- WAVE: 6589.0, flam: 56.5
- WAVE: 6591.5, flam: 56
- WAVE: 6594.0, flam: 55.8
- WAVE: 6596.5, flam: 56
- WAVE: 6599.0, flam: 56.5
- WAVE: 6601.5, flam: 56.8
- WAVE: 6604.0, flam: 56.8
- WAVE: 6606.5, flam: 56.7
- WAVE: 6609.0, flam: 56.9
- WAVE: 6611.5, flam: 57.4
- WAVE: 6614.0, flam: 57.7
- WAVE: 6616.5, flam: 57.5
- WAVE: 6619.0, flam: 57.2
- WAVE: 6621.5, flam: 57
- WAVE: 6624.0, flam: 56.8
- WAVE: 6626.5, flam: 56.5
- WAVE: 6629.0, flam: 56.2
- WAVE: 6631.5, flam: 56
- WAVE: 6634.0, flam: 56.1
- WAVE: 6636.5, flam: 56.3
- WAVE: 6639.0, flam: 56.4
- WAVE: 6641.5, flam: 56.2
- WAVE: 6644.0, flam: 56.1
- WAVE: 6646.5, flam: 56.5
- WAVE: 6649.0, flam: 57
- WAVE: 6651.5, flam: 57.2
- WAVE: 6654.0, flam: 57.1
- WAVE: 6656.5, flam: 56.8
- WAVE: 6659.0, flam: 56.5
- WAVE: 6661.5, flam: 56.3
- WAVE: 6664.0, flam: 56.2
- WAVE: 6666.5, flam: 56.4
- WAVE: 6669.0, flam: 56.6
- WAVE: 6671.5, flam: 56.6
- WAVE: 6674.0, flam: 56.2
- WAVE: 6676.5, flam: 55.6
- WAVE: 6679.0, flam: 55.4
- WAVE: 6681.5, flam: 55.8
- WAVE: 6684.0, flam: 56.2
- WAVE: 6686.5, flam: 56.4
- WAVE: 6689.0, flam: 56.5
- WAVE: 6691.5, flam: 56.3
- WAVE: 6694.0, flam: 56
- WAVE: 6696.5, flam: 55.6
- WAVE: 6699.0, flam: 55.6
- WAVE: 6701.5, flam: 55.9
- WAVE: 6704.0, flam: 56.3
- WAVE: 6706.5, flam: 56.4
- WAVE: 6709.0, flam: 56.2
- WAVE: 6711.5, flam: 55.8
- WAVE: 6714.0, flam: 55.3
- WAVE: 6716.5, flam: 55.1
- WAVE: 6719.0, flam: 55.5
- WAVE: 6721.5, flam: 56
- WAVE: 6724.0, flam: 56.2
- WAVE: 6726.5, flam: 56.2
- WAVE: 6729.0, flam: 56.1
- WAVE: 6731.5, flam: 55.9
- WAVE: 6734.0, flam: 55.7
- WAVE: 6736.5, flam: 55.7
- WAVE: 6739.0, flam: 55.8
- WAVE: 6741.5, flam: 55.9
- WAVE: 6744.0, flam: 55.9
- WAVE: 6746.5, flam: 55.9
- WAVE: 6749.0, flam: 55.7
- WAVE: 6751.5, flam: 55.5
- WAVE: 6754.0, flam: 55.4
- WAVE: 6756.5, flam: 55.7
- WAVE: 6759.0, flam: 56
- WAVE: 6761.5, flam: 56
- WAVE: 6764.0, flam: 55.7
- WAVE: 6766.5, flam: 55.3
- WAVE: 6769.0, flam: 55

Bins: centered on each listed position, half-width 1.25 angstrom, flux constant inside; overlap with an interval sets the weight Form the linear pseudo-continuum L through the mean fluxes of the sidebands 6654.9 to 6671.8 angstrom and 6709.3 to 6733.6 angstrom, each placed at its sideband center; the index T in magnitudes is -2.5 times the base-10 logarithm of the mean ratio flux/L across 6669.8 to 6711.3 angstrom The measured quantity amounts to 0.00 mag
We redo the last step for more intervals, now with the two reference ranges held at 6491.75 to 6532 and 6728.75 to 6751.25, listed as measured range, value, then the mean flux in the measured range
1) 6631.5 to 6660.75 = -0.010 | 56.5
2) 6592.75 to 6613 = -0.010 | 56.6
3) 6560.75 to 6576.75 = 0.008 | 55.7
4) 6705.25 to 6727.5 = 0.000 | 55.9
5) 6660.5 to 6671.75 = -0.009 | 56.4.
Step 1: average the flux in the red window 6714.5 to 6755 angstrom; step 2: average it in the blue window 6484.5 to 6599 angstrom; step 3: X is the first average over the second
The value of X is 0.99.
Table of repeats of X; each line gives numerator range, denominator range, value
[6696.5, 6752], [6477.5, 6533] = 0.99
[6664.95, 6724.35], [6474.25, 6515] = 1.00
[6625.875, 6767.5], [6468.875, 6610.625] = 0.99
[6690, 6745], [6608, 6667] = 0.99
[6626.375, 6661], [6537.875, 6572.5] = 1.01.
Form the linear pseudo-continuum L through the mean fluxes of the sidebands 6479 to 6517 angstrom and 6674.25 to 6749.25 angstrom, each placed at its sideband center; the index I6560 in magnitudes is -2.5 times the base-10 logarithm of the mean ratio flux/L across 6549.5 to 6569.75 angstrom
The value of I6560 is 0.02 mag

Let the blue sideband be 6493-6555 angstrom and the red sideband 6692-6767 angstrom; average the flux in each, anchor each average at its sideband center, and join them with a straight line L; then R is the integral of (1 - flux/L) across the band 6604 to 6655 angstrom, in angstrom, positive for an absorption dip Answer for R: -0.4 angstrom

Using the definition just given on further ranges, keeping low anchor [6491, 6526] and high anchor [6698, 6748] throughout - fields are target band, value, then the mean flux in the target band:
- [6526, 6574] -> -0.4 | 56.5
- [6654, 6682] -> -0.2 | 56.3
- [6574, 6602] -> -0.3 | 56.6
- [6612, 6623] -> -0.3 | 57.3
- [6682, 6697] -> -0.1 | 56.2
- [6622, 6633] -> -0.1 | 56.4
